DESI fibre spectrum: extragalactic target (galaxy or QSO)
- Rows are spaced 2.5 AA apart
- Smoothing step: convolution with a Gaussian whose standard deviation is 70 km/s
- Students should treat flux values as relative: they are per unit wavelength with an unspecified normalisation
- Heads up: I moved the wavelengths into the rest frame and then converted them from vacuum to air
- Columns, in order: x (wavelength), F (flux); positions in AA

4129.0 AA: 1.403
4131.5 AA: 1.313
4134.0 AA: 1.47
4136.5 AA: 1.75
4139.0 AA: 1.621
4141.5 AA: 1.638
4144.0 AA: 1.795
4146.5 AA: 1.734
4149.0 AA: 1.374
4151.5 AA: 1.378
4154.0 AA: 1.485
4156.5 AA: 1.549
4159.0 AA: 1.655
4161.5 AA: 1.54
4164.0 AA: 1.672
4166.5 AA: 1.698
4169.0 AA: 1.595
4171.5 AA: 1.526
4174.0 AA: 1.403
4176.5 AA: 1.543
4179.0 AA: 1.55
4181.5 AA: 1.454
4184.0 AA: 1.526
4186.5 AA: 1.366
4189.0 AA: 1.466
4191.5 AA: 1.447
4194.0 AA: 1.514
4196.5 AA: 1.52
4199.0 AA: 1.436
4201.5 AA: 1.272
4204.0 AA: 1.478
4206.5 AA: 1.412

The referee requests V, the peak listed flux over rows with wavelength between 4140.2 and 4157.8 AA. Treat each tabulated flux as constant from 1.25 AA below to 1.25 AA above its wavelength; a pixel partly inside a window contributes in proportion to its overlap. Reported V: 1.795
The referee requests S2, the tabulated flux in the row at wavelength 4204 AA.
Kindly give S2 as 1.478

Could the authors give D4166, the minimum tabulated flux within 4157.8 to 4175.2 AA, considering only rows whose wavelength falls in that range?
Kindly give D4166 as 1.403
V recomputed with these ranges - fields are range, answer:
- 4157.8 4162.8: 1.655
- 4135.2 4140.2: 1.75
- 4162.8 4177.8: 1.698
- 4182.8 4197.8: 1.526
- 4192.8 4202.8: 1.52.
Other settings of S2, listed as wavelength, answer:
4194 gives 1.514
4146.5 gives 1.734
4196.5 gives 1.52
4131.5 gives 1.313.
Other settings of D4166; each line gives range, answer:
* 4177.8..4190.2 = 1.366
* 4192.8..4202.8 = 1.272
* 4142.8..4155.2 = 1.374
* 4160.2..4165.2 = 1.54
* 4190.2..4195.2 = 1.447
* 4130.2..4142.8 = 1.313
